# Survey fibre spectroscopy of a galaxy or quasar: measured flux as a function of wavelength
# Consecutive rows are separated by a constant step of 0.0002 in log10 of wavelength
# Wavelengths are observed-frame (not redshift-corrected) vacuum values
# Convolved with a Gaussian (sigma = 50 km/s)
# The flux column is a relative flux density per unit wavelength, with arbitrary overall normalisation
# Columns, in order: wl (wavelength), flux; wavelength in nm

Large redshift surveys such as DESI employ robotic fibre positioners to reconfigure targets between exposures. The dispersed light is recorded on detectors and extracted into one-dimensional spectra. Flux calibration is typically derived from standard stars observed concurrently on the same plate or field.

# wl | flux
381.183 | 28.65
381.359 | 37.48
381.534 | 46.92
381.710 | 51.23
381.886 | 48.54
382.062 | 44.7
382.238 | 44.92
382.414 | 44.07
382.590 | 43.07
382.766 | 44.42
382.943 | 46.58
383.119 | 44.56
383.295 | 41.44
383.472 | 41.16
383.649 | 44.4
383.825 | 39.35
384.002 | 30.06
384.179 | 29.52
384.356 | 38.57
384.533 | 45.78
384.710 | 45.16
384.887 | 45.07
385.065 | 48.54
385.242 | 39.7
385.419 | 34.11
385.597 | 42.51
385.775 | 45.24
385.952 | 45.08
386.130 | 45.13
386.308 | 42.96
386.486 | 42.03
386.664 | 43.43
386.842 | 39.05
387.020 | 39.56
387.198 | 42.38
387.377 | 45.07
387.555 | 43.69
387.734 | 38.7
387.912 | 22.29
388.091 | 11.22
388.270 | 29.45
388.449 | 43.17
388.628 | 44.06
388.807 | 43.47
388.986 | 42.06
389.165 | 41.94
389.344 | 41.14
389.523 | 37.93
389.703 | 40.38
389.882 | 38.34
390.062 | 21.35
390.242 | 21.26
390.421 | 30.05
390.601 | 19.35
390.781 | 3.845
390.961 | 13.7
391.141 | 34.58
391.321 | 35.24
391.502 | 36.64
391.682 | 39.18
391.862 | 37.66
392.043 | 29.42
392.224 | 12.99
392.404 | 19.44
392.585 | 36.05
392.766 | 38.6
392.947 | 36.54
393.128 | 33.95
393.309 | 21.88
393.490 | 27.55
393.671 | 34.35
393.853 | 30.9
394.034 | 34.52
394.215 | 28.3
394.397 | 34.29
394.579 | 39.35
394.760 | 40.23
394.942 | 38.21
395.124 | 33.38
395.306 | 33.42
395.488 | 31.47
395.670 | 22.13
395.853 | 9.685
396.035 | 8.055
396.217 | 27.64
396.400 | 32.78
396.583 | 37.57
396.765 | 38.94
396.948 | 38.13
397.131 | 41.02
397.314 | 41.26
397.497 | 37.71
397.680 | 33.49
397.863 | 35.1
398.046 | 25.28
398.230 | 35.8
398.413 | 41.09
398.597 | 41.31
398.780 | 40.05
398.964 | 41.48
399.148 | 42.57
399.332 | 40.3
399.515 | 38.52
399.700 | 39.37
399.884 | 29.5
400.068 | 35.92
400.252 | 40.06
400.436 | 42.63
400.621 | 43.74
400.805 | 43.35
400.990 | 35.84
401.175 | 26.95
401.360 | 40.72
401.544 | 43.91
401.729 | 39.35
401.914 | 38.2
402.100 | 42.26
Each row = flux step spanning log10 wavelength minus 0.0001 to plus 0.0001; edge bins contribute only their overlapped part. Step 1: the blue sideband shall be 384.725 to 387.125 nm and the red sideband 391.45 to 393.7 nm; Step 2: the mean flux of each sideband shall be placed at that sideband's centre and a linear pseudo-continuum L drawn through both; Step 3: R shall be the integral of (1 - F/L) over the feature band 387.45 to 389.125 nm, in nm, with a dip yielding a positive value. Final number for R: 0.12 nm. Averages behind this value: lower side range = 42.6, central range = 35.6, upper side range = 30.9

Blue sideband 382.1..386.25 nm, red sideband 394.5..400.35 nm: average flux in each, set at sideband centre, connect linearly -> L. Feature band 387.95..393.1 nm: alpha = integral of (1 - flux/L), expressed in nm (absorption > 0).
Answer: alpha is 0.97 nm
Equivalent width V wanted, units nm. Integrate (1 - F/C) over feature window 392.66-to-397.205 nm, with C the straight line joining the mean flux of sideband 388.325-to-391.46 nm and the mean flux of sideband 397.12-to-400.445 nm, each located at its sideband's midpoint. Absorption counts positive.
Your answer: 0.49 nm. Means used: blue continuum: 32.5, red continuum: 37.8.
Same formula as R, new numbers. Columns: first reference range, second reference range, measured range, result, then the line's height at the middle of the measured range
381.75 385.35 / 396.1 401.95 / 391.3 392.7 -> 0.32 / 39.9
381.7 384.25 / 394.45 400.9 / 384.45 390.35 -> 0.18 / 40.3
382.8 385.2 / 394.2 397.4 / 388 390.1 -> 0.05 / 37.5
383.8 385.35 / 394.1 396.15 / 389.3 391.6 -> 0.37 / 33.9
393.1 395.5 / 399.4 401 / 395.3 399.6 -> 0.28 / 36.2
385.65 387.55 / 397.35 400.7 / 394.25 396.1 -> 0.48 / 39.6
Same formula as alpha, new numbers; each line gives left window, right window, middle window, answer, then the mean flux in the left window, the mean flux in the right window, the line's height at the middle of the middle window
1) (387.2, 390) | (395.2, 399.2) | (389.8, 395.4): 0.84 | 37.5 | 33.4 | 35.6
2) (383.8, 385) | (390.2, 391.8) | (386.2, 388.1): -0.25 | 39.2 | 26.4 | 33.9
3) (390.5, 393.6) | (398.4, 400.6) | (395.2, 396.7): 0.37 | 28.1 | 39.5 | 34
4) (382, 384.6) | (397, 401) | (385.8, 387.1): -0.06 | 41.4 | 38.5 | 40.8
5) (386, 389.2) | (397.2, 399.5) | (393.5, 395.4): 0.20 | 38.9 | 38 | 38.3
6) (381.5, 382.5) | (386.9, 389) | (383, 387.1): 0.01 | 46.7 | 36.9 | 41.7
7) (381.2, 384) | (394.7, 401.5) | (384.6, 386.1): -0.05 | 43.4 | 35.3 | 41.9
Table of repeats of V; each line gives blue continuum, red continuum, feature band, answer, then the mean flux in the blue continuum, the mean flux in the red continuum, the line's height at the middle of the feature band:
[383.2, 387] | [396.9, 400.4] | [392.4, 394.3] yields 0.368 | 41.3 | 37.9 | 39.2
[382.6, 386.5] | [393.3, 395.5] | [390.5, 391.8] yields 0.349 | 41.9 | 33.4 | 36.2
